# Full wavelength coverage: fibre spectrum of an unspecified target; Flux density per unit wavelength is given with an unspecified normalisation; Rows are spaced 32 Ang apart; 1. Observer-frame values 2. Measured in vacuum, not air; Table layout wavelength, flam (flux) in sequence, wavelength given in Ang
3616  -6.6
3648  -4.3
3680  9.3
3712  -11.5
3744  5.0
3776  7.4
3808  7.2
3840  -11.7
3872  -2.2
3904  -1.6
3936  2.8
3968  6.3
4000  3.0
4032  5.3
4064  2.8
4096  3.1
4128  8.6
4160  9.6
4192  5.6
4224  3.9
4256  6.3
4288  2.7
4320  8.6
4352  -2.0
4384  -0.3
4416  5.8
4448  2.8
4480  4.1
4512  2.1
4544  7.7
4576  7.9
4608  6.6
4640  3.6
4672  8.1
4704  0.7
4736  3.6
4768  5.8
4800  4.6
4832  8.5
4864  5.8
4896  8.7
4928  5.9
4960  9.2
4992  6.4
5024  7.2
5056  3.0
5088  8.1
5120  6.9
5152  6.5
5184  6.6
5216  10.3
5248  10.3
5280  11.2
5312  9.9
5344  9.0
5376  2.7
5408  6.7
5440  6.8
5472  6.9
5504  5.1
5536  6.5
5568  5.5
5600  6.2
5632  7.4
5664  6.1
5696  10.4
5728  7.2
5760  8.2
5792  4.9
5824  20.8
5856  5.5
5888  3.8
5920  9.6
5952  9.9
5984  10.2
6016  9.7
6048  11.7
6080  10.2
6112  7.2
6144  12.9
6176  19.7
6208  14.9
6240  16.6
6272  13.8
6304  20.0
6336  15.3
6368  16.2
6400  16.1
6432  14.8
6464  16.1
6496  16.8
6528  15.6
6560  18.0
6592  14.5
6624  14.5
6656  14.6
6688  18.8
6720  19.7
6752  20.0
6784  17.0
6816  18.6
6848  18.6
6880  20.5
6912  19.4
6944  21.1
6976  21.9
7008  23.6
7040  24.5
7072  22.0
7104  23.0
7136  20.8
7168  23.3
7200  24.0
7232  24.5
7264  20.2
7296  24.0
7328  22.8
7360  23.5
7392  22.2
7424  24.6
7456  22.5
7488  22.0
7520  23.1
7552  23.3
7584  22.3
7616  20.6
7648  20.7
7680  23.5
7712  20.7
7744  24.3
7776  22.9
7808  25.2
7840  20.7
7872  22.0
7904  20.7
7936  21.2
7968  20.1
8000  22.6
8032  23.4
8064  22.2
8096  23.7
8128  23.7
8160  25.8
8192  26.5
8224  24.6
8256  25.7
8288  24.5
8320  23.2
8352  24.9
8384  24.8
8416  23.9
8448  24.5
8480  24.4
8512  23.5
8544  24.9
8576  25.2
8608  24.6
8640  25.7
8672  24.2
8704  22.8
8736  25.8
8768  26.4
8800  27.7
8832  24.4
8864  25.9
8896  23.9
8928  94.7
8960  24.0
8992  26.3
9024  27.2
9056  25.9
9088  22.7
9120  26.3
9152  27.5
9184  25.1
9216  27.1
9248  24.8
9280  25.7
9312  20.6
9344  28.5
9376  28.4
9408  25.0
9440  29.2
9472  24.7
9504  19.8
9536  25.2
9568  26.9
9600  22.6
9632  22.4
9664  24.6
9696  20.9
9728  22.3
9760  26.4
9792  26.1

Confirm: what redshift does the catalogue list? 0.54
